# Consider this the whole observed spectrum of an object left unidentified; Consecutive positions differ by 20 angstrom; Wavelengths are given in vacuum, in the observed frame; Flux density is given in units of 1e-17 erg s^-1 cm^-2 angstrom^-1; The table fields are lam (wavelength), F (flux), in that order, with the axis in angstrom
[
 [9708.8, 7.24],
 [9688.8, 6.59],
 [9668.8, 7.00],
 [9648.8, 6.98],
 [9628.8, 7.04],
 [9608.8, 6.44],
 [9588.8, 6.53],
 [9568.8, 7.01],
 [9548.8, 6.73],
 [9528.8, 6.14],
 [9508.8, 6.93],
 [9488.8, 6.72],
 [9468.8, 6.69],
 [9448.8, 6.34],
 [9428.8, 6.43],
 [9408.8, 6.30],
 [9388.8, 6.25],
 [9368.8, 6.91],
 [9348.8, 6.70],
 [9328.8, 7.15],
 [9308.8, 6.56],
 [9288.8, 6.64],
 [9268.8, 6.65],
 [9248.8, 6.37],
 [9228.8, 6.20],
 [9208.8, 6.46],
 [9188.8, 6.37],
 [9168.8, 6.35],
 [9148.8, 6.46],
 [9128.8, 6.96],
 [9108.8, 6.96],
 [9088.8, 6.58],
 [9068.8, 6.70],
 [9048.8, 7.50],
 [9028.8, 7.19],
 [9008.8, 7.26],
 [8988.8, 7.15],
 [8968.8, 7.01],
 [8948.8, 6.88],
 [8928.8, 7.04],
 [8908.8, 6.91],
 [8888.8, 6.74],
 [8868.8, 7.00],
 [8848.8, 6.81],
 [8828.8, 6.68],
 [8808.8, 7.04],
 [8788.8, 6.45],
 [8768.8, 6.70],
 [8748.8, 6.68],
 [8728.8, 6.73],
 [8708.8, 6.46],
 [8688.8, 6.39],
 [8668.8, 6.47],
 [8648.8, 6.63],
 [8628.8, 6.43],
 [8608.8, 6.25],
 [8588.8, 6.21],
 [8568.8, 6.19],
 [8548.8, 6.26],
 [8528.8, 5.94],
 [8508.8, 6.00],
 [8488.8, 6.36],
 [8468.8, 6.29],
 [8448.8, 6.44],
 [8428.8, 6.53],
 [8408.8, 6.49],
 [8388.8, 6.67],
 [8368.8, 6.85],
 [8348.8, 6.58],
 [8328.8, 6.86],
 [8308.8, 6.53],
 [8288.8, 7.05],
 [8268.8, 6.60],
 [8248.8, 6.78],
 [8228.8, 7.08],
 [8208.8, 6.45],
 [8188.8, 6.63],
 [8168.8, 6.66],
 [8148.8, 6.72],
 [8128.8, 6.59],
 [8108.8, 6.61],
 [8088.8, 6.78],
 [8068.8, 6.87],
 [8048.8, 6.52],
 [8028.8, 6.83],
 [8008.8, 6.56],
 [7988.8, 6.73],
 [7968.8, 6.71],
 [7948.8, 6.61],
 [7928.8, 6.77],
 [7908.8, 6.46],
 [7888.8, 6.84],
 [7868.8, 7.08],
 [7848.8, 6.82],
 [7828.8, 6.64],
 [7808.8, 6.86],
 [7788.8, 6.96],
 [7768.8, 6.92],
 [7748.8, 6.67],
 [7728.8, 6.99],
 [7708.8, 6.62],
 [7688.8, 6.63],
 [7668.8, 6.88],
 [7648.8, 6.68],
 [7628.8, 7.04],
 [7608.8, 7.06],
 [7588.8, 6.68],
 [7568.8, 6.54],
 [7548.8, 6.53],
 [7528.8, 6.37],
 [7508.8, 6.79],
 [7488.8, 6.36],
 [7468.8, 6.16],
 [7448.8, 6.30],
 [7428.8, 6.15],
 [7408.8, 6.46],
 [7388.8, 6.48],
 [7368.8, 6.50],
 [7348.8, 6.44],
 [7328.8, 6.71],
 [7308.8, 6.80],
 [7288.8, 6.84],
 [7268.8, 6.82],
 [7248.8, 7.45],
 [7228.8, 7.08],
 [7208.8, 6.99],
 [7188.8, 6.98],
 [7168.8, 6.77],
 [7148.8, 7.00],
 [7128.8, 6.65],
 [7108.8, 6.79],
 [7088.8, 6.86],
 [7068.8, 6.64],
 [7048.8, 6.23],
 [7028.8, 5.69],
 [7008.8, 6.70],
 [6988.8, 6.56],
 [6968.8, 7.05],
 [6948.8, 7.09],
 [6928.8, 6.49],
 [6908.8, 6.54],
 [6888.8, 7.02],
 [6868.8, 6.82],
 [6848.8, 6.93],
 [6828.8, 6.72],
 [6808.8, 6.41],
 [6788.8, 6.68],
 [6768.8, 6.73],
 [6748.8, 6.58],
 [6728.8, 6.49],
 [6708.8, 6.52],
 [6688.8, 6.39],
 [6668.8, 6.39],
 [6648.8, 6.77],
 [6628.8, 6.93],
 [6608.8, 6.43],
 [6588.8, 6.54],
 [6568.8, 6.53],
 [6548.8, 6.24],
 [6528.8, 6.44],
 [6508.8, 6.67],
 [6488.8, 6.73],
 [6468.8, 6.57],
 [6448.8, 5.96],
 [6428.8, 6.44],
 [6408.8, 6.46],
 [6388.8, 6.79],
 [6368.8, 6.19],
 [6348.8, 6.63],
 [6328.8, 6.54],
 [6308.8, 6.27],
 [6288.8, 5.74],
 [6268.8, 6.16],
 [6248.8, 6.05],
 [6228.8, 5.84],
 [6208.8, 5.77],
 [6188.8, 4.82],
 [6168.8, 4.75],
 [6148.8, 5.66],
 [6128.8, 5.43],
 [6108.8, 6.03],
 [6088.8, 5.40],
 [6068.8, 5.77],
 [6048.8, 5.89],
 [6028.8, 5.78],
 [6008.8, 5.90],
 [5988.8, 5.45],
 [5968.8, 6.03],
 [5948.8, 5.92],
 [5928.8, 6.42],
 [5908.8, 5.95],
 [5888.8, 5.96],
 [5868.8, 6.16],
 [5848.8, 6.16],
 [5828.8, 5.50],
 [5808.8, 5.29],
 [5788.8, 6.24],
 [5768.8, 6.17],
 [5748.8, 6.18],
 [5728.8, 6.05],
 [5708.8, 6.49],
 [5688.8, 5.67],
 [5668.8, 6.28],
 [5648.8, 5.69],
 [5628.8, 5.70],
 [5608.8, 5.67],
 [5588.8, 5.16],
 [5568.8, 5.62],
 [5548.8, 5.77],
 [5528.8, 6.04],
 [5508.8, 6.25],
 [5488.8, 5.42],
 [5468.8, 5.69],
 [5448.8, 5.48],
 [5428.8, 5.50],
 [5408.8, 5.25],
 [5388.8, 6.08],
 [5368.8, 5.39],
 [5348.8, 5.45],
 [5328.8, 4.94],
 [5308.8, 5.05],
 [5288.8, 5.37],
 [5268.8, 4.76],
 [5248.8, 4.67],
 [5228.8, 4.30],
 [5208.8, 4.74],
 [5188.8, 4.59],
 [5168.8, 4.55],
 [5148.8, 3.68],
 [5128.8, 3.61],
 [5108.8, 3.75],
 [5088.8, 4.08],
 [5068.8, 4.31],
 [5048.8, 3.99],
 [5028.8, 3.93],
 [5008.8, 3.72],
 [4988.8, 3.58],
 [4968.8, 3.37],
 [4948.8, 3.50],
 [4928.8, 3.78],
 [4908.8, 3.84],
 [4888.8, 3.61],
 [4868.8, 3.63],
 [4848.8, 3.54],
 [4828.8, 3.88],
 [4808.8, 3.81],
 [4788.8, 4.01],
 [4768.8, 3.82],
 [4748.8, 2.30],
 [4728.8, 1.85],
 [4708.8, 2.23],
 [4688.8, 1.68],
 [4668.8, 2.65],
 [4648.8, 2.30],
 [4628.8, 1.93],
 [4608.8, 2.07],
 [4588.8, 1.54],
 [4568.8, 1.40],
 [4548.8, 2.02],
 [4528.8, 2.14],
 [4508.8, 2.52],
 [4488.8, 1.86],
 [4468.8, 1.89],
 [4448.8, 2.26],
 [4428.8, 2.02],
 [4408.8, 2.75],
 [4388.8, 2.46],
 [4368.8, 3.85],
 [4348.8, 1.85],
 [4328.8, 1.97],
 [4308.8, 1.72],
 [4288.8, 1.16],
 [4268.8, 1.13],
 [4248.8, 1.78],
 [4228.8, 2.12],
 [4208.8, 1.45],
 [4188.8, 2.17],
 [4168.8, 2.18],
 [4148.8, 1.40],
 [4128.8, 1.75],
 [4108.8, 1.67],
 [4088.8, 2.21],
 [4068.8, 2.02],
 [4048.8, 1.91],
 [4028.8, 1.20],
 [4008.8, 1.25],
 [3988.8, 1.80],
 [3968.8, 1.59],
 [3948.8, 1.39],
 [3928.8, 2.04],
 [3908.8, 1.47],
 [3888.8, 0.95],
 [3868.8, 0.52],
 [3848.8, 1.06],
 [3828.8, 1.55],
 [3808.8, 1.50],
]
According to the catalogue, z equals 0.194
